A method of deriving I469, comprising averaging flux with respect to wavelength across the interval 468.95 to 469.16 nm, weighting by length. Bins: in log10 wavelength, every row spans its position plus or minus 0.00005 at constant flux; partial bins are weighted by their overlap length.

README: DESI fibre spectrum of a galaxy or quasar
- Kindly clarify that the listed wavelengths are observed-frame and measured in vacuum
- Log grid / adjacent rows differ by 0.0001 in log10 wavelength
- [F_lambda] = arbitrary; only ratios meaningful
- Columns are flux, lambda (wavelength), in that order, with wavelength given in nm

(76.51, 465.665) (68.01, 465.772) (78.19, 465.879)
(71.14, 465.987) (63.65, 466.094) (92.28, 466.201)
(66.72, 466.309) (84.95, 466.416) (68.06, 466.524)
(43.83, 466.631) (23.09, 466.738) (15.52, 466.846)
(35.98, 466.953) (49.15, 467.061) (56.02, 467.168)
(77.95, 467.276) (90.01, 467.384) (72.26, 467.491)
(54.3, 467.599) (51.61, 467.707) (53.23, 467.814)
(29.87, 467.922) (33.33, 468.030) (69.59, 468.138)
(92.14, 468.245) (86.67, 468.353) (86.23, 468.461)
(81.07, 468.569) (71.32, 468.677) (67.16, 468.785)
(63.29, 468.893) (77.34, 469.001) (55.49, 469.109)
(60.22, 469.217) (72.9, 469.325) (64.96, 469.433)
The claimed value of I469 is 66.4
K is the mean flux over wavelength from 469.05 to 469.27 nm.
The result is 58.3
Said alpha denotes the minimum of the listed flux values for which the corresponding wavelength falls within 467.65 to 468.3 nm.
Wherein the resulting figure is 29.87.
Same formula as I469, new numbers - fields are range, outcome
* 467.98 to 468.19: 51.6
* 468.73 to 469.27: 64.7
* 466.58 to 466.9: 27.4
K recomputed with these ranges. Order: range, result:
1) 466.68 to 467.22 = 36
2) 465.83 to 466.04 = 74.3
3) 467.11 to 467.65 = 70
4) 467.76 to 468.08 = 38.9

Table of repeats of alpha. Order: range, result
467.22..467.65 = 54.3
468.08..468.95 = 63.29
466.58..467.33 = 15.52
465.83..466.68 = 43.83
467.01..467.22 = 49.15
